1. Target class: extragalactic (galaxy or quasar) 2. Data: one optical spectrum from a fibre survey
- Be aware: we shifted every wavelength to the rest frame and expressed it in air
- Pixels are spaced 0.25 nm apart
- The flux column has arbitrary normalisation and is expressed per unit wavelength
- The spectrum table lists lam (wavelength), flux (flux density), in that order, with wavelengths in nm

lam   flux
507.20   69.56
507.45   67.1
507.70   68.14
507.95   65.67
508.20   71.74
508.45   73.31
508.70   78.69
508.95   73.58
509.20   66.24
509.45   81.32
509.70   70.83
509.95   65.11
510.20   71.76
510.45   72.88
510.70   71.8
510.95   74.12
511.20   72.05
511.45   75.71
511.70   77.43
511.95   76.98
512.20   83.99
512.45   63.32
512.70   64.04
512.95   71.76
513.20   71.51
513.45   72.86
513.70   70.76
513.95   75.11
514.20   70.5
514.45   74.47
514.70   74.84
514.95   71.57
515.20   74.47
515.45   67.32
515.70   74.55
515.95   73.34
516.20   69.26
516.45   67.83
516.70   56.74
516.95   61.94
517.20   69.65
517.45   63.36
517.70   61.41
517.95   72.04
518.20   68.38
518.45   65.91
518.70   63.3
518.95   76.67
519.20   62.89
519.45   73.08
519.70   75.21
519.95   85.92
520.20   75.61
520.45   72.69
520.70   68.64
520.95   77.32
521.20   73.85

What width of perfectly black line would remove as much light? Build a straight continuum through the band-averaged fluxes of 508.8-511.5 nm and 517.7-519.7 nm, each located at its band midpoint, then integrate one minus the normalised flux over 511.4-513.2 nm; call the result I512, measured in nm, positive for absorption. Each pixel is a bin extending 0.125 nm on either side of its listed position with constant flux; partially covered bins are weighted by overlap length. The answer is -0.042 nm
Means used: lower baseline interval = 72.3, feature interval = 73.1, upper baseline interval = 68.8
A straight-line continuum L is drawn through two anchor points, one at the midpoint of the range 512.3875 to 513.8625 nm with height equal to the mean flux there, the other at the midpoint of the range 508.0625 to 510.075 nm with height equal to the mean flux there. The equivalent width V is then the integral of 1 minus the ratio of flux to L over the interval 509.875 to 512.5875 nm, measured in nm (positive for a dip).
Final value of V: -0.09 nm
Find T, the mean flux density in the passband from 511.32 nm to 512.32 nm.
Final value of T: 78.5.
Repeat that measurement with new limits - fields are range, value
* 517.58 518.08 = 66.8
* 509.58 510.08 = 68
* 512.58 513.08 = 68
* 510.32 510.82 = 72.3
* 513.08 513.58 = 72.2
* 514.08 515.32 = 73.2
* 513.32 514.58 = 72.7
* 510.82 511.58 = 74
